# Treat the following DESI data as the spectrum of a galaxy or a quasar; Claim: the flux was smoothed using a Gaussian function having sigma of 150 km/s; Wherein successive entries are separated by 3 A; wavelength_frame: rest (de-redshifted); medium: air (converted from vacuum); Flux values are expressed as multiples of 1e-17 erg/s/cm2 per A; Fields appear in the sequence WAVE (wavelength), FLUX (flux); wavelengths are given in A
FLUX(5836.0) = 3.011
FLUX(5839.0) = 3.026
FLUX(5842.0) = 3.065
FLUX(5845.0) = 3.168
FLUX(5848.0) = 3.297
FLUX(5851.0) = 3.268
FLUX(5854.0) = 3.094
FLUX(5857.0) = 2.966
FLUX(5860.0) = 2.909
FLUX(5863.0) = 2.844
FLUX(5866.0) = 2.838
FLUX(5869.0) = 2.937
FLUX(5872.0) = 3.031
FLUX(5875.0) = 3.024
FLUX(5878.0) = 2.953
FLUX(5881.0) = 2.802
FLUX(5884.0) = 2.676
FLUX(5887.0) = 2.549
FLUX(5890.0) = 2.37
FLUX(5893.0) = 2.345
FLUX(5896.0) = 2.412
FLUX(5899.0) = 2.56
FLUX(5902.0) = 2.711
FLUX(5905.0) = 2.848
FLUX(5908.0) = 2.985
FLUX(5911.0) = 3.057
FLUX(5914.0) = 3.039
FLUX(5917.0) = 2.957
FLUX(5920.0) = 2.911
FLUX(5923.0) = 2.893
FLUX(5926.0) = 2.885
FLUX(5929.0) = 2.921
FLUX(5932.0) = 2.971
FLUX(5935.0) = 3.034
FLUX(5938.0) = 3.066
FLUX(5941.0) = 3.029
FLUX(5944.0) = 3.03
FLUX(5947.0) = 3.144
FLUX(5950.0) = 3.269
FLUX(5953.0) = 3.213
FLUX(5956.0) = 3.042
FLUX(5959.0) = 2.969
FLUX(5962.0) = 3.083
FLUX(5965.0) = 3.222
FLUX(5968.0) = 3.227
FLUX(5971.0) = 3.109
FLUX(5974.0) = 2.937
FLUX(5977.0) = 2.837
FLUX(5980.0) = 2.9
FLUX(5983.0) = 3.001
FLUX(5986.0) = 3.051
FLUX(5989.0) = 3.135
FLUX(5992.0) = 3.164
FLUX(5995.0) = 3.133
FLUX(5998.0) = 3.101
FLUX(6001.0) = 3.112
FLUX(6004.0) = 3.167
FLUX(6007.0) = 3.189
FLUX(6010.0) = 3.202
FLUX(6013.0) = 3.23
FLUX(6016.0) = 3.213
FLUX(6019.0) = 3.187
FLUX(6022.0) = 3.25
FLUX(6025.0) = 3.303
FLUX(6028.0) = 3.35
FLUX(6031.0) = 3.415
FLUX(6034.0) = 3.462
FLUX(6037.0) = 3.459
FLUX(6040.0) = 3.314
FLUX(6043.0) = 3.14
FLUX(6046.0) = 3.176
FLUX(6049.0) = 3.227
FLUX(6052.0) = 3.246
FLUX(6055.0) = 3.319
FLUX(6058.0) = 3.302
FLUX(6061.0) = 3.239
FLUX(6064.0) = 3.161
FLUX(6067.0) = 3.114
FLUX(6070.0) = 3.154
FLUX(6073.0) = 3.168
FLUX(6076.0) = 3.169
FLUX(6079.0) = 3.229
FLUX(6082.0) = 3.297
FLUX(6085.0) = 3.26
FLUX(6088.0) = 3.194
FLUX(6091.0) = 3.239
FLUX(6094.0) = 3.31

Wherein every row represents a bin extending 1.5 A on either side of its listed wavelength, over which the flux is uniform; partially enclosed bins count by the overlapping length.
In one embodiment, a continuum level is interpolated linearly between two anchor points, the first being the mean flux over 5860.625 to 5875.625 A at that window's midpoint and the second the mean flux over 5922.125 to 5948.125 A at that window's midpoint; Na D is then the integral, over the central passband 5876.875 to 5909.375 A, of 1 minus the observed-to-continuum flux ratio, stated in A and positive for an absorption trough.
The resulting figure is 3.3 A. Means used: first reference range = 2.93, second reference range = 3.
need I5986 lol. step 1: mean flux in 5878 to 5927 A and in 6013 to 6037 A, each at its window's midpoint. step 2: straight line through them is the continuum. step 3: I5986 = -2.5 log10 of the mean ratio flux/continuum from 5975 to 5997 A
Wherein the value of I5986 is 0.04 mag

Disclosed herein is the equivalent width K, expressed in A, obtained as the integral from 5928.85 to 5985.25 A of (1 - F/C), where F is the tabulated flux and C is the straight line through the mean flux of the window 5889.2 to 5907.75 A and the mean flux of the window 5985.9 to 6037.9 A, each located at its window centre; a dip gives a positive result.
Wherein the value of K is -2.8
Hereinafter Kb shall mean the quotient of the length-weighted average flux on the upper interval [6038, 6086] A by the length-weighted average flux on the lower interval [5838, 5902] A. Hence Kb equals 1.1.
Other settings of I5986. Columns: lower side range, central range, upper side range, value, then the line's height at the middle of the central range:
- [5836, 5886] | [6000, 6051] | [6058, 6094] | -0.034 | 3.16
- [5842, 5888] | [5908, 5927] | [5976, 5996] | 0.012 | 2.99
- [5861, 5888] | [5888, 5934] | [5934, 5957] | 0.074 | 2.99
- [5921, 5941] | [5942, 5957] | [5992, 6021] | -0.043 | 3.02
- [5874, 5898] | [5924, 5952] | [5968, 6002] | -0.069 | 2.85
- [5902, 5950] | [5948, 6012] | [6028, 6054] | 0.013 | 3.14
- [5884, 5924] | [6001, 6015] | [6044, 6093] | -0.051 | 3.04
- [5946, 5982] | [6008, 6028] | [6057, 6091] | -0.033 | 3.14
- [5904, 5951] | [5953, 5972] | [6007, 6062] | -0.009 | 3.09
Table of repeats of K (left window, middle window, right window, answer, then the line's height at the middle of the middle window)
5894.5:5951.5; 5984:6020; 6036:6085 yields -0.6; 3.1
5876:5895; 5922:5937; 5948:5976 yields -0.2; 2.9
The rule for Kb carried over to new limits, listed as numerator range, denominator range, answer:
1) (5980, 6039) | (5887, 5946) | 1.13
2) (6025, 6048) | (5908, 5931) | 1.13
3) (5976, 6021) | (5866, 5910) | 1.14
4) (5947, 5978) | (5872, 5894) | 1.14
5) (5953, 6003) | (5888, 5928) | 1.11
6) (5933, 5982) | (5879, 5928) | 1.11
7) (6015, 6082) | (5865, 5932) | 1.16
